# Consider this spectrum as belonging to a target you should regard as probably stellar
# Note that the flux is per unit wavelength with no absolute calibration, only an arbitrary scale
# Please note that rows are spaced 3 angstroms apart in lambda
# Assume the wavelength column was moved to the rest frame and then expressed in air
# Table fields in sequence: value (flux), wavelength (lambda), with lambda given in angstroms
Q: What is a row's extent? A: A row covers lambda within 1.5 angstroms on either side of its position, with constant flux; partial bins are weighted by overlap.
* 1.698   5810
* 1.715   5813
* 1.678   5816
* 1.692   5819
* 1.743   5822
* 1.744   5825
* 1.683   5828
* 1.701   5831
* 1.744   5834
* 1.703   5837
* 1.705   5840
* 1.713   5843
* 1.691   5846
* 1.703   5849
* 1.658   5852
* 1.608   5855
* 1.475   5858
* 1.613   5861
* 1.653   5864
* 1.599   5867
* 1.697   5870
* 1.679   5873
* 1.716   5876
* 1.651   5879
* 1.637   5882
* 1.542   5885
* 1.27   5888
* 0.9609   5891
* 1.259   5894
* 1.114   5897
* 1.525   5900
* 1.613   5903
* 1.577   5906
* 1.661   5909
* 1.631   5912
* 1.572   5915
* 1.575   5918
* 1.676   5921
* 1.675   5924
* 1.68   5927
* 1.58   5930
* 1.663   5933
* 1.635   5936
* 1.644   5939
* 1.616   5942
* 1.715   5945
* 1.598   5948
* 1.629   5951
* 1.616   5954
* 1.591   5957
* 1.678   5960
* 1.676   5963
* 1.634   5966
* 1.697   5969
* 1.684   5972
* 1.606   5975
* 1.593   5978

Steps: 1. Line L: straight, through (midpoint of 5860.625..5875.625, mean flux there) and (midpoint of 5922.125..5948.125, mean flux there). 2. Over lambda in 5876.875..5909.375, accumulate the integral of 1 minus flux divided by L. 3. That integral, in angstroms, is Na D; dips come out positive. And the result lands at 4.3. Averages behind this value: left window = 1.66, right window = 1.65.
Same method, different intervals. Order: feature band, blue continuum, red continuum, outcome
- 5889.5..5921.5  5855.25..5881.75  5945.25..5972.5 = 3.4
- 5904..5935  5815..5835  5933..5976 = 0.6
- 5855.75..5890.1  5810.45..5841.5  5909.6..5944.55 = 1.9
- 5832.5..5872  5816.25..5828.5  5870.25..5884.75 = 0.6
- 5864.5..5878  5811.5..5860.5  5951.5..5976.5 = 0.0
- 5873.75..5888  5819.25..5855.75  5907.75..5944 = 0.6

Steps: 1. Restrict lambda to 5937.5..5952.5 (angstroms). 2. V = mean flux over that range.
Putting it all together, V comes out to 1.64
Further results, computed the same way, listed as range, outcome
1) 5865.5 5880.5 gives 1.67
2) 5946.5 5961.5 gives 1.62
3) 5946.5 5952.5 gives 1.61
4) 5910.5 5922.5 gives 1.61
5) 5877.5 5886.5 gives 1.61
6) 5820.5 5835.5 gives 1.72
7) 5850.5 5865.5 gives 1.6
